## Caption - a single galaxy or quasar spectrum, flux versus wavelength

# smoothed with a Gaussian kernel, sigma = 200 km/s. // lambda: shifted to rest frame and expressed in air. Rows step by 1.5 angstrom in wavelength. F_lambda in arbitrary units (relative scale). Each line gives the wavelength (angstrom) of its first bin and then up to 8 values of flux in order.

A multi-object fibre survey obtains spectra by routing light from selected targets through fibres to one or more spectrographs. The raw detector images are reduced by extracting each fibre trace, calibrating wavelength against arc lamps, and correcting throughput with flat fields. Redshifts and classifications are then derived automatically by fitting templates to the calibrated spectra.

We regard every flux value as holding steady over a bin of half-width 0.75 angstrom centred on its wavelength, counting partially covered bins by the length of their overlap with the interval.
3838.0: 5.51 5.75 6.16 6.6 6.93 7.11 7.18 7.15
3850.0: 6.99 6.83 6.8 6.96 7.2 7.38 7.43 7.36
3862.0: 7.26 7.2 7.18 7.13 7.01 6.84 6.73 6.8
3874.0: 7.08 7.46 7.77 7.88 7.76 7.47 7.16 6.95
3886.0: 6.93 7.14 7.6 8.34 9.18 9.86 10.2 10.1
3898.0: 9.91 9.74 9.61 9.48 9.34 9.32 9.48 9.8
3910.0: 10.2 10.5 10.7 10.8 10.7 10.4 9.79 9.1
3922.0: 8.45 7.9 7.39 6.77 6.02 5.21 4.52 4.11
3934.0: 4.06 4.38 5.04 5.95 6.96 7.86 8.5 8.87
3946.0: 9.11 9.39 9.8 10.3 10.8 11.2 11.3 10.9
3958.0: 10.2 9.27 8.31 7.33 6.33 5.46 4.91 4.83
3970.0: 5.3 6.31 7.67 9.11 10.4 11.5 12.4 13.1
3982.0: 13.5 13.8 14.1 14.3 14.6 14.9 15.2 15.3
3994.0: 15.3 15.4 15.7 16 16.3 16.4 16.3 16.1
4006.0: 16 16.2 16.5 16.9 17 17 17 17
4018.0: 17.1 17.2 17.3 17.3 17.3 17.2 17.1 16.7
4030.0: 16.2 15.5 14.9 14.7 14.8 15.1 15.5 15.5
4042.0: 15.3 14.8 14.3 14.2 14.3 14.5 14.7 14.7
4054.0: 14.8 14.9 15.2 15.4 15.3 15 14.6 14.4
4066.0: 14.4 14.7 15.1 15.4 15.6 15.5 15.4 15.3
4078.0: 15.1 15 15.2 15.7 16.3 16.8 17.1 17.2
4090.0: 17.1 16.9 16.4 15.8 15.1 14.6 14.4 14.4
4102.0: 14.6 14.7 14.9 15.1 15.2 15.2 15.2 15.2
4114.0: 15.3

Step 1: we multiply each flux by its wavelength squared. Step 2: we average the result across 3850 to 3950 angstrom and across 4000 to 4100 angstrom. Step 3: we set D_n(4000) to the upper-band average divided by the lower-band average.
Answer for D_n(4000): 2.14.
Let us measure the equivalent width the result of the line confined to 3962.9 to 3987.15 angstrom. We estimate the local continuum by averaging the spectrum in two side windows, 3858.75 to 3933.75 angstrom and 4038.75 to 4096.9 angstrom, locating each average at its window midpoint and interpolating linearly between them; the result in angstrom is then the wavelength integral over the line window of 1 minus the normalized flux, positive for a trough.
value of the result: 4.3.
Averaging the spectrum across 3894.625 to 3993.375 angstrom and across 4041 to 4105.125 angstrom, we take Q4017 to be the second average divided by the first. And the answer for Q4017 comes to 1.64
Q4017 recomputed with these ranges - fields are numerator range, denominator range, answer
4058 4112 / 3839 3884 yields 2.17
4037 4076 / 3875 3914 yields 1.69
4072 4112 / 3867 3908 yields 1.88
